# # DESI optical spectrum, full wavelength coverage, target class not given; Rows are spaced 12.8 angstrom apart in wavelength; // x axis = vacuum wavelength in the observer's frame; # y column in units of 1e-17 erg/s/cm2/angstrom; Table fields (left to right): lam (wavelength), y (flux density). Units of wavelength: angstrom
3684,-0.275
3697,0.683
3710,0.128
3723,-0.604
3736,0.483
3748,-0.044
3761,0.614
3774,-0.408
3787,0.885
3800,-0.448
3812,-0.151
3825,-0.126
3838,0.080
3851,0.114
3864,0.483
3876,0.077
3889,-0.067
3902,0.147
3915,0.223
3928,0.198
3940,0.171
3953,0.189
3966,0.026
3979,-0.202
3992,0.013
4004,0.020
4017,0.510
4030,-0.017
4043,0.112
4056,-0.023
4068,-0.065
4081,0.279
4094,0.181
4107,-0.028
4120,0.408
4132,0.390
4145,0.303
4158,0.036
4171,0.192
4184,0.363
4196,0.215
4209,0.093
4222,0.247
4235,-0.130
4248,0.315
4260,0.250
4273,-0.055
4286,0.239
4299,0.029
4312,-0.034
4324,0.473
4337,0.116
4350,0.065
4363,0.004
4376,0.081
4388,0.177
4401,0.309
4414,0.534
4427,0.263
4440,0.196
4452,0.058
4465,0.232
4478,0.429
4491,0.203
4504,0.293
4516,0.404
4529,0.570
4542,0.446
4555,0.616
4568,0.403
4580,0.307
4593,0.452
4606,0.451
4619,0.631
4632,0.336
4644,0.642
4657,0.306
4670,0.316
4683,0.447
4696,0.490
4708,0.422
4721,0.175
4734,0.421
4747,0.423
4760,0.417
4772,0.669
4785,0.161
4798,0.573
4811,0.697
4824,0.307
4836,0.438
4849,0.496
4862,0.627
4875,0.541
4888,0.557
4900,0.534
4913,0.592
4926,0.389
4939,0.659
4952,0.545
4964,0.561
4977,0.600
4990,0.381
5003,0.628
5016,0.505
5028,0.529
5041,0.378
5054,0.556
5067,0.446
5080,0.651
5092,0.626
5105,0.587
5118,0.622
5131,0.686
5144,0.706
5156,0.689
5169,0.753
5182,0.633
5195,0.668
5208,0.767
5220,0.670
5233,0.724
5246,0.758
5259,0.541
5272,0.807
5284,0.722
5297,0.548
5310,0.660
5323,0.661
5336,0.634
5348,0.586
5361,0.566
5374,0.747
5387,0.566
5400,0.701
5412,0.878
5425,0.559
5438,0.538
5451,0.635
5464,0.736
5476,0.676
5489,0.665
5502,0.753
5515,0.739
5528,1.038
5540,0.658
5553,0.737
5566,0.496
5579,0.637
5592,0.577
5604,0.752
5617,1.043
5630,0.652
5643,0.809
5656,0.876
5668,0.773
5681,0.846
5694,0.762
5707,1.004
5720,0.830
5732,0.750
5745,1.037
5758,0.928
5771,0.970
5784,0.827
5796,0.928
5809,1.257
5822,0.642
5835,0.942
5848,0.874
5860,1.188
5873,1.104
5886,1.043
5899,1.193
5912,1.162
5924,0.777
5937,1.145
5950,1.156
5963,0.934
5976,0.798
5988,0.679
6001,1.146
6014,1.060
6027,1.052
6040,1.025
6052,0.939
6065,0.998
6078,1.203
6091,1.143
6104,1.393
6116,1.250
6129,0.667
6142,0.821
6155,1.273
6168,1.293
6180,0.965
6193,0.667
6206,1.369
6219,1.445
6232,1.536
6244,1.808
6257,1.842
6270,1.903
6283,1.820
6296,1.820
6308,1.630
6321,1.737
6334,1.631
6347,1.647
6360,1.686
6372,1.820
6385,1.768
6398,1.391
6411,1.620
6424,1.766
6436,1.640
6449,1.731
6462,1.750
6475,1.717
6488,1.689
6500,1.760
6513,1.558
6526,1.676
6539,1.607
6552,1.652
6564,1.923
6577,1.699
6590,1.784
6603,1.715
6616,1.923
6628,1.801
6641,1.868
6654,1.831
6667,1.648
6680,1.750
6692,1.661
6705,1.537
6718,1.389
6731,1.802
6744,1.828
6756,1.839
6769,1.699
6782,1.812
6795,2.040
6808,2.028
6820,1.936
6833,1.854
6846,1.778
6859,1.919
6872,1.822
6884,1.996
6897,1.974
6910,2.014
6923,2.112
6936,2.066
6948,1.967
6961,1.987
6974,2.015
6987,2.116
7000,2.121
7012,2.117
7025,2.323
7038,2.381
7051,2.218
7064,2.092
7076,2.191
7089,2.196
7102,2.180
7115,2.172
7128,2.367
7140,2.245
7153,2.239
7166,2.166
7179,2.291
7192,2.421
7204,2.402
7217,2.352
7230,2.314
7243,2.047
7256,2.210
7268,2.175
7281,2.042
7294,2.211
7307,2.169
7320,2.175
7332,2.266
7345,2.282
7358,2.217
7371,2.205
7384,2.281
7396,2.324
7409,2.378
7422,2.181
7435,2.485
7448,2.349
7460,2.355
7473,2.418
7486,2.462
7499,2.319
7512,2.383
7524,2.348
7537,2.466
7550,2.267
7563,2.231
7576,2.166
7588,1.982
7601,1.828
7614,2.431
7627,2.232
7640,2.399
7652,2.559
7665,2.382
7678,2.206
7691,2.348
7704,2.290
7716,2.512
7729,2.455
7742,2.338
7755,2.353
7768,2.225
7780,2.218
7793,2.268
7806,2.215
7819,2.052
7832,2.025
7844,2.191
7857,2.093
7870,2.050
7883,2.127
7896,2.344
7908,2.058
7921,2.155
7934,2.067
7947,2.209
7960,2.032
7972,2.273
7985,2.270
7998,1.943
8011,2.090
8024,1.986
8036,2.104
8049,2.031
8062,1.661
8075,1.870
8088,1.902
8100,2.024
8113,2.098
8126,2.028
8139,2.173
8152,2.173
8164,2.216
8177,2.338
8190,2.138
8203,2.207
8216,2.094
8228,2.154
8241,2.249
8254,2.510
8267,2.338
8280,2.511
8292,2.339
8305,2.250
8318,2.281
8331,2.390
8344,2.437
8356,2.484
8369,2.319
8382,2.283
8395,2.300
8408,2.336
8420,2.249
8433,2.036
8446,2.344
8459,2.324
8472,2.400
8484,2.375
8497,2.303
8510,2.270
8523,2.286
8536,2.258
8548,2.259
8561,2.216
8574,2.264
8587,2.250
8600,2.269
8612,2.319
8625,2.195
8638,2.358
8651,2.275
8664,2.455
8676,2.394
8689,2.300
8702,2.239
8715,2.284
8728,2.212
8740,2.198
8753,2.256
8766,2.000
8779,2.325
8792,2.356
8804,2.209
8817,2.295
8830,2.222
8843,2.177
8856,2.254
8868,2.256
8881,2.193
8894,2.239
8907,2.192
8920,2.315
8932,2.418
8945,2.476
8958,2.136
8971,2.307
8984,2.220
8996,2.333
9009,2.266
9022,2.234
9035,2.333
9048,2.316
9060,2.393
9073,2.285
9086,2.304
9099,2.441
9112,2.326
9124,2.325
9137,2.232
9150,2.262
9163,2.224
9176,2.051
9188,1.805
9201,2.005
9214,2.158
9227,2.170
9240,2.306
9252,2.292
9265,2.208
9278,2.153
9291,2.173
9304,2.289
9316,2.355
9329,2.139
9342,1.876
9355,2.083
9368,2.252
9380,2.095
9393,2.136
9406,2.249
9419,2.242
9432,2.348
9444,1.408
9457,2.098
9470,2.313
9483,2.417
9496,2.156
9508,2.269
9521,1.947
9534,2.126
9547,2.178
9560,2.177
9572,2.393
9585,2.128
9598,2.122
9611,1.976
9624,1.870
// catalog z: 0.56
